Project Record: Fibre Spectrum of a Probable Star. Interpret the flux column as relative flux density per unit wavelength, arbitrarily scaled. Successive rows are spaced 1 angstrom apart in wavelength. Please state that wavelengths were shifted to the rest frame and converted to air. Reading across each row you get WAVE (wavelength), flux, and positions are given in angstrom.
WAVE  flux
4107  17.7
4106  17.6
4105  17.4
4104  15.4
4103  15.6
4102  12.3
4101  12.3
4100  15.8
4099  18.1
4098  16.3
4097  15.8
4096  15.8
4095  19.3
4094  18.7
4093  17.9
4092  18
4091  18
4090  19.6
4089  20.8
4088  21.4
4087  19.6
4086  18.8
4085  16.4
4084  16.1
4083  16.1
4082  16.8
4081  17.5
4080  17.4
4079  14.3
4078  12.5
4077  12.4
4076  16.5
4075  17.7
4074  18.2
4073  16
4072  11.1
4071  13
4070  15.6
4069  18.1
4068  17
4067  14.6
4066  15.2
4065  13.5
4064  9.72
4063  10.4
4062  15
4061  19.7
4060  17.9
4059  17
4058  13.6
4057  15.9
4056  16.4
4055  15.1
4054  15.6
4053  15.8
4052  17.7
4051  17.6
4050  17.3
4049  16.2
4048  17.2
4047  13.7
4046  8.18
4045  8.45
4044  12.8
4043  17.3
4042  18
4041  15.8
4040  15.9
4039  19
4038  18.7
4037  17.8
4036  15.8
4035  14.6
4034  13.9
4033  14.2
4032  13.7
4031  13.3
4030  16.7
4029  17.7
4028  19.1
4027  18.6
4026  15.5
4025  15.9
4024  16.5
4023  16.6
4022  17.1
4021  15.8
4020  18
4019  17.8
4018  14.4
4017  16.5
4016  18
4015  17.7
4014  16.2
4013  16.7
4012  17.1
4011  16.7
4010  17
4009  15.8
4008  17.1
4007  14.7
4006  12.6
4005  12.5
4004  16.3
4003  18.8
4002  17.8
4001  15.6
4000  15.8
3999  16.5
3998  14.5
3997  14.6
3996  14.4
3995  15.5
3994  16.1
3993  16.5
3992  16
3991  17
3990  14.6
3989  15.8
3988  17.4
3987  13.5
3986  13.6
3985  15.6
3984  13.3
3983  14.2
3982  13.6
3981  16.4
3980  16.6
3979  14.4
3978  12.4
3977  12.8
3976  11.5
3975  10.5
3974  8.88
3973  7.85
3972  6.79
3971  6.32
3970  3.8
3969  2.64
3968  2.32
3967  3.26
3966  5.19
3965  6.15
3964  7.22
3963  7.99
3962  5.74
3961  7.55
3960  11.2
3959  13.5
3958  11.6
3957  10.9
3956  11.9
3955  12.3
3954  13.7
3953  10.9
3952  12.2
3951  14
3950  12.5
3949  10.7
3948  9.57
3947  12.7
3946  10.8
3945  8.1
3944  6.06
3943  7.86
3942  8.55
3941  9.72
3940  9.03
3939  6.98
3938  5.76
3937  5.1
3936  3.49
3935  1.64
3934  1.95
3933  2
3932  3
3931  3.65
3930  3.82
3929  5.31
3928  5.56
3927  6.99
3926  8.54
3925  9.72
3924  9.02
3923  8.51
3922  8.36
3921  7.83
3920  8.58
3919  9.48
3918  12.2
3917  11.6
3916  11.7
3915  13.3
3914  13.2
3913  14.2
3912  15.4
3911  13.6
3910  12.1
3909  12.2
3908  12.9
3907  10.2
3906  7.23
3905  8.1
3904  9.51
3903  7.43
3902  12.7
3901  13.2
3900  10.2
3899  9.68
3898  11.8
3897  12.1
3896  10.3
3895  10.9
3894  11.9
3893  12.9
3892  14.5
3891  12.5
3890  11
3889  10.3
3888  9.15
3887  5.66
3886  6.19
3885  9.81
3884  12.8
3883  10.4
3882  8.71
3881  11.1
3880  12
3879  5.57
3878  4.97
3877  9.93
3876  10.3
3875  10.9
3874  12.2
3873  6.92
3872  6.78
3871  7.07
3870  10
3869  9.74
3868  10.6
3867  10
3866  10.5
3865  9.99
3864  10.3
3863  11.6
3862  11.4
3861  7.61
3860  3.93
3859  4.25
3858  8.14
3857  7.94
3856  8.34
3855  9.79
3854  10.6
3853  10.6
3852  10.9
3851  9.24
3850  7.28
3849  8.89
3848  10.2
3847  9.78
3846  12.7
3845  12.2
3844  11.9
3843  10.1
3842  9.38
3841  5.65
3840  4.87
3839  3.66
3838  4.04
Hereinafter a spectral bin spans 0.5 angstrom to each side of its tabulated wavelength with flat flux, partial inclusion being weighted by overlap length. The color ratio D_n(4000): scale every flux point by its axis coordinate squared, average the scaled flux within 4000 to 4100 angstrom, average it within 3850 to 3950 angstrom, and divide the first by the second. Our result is 1.89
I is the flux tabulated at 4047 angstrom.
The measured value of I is 13.7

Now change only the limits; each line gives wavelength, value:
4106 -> 17.6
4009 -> 15.8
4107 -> 17.7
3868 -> 10.6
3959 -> 13.5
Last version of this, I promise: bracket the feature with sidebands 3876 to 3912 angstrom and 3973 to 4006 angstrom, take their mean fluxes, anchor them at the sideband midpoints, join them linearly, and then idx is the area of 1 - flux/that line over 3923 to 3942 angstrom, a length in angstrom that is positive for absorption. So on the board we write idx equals 9.9 angstrom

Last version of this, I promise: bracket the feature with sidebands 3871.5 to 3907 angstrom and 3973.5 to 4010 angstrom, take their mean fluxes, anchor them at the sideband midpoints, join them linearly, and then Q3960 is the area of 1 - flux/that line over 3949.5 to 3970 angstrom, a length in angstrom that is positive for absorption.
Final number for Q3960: 6.53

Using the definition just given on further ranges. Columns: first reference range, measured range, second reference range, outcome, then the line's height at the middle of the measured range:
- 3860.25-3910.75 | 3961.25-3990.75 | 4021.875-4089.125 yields 6.4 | 13.2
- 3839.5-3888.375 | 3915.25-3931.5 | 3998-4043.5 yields 4.9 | 11.9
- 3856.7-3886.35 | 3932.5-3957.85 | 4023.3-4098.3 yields 6.6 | 11.8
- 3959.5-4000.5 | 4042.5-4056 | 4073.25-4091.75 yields 0.5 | 15.4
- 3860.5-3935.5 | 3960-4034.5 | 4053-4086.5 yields -3.5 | 13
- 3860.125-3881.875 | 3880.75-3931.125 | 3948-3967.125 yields -2.9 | 9.65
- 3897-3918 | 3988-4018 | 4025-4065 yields -3.5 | 14.3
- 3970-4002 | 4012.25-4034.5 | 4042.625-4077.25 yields -3.0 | 14.4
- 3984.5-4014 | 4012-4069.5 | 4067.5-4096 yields 1.7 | 16.3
